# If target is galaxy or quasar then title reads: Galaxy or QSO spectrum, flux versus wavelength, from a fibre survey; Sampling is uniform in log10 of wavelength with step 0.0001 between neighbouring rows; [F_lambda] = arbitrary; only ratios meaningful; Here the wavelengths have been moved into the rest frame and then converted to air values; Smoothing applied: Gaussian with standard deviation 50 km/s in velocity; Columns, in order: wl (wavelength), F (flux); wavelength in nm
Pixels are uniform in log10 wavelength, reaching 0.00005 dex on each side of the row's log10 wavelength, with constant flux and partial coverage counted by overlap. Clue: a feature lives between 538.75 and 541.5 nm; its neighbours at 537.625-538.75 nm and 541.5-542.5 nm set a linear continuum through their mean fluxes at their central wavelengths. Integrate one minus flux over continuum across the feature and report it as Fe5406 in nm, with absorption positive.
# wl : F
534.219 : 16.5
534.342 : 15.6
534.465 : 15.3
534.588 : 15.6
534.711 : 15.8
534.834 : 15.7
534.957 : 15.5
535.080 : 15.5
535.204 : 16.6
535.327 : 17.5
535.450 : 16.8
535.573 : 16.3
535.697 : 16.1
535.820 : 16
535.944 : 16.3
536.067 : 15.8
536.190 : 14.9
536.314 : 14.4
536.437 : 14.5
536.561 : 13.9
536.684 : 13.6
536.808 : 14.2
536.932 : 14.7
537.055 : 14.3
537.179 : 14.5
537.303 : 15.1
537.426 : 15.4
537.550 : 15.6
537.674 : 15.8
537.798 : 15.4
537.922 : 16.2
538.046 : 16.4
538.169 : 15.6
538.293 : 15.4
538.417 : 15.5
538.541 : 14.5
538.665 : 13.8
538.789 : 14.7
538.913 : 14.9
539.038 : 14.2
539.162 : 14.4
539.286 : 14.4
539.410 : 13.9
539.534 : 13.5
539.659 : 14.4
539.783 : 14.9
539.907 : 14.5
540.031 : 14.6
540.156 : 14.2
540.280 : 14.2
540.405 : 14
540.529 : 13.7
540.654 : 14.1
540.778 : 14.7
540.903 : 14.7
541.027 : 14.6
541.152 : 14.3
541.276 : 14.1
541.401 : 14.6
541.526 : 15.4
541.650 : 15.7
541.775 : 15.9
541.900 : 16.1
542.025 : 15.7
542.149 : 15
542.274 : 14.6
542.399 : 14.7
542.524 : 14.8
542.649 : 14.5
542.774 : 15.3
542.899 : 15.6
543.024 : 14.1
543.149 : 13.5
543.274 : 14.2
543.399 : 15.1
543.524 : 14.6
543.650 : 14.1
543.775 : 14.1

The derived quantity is 0.183 nm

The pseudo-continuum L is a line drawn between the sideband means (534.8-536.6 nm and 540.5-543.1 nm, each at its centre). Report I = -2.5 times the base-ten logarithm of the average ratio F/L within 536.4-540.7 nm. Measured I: 0.05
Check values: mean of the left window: 15.7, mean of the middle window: 14.7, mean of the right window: 14.9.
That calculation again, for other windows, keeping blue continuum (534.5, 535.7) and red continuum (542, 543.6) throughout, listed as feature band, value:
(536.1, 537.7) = 0.08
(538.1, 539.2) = 0.05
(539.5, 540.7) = 0.07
